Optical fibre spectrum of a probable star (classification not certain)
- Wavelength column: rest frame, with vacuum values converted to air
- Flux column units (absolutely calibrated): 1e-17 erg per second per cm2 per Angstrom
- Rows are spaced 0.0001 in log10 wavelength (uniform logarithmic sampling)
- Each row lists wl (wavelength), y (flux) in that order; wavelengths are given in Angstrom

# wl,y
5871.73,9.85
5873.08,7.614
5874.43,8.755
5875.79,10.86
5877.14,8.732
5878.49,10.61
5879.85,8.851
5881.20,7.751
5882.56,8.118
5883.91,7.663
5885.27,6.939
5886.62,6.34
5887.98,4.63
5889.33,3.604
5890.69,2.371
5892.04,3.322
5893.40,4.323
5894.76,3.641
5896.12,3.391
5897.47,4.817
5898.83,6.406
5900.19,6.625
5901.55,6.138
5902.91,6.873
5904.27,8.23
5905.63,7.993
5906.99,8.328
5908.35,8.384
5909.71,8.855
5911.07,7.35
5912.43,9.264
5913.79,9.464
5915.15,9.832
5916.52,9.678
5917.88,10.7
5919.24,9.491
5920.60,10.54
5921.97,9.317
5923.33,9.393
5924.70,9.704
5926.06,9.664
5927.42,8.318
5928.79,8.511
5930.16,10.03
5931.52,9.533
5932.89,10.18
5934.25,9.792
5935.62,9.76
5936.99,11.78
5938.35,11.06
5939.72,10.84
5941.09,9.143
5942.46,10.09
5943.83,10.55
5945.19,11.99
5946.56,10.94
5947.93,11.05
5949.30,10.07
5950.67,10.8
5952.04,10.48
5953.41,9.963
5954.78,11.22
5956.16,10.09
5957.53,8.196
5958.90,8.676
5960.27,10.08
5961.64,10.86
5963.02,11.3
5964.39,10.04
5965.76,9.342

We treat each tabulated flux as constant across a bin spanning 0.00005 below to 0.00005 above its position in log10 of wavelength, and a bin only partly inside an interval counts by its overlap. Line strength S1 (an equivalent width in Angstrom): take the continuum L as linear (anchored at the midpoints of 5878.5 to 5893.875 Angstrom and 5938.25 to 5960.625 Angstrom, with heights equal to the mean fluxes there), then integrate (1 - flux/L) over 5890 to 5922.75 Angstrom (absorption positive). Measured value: 1.0 Angstrom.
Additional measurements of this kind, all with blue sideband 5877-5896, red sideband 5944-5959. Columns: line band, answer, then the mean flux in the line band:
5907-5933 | -3.3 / 9.33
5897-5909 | 0.1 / 7.12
